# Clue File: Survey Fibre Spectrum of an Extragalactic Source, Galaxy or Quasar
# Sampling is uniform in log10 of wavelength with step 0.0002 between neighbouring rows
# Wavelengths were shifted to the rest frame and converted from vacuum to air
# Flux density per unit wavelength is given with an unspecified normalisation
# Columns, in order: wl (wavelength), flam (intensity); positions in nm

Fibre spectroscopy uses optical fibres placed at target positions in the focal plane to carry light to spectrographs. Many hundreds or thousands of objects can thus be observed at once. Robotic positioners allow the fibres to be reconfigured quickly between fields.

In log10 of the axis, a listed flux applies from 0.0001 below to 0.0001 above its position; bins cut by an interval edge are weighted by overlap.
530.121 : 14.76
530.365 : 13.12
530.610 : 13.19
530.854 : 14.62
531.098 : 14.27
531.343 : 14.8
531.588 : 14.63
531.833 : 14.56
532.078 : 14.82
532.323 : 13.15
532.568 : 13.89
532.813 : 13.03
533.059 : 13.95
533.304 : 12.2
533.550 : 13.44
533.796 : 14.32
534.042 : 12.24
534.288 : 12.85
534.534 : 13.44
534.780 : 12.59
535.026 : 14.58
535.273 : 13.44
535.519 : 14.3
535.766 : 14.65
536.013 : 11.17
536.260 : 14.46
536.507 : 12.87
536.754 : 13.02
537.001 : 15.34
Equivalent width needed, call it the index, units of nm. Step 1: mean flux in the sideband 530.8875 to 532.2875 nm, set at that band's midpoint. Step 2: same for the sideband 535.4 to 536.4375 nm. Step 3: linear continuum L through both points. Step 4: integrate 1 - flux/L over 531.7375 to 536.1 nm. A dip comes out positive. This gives 0.165 nm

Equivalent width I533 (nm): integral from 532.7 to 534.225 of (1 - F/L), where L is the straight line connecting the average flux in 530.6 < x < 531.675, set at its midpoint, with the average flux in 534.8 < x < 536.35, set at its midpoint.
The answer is 0.09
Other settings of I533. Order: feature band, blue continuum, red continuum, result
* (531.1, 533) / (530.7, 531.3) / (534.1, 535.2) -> -0.002 nm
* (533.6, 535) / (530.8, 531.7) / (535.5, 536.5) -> 0.067 nm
